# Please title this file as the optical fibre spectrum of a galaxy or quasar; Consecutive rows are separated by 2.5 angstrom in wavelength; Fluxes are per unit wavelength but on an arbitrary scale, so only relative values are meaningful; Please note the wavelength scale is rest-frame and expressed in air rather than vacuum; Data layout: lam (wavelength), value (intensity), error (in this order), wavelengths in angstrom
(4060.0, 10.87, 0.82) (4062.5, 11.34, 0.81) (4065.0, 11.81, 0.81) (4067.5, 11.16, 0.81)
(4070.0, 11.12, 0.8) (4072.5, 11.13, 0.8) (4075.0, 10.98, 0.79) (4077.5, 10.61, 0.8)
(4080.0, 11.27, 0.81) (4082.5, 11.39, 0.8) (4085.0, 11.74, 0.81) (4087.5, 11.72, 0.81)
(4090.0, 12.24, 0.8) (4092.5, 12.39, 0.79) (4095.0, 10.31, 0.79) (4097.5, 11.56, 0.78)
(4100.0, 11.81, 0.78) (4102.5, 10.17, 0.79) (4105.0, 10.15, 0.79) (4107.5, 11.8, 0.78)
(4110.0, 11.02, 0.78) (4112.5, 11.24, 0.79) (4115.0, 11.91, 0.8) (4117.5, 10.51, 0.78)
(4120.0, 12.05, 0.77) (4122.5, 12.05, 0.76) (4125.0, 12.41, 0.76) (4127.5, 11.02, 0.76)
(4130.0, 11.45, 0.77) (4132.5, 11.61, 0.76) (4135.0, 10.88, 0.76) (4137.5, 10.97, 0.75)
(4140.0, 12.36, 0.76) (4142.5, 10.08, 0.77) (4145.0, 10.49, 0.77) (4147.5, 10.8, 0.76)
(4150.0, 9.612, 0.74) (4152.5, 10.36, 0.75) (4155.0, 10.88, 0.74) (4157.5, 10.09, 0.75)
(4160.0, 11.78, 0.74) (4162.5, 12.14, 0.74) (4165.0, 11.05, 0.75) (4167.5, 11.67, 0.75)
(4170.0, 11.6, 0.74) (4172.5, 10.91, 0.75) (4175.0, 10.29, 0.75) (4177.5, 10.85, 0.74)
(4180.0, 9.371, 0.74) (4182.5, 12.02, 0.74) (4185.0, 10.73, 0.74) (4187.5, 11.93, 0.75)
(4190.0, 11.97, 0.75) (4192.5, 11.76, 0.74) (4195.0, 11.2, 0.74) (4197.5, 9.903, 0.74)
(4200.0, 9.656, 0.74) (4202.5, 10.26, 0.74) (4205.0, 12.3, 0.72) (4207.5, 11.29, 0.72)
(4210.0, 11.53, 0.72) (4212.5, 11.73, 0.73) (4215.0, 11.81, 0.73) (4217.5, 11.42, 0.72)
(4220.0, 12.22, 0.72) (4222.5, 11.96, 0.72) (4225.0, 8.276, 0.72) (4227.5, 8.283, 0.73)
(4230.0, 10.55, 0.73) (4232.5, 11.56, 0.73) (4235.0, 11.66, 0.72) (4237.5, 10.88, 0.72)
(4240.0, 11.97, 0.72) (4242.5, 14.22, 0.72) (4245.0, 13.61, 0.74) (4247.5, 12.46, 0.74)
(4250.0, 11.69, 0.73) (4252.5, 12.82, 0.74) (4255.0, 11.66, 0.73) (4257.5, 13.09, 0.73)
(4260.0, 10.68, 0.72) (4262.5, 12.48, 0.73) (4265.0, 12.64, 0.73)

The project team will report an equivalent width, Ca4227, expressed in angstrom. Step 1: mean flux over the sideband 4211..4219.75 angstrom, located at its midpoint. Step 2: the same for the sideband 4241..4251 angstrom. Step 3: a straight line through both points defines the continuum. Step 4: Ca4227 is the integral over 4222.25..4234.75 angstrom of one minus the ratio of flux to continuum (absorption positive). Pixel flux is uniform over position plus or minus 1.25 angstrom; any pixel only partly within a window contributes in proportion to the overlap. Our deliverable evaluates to 2.21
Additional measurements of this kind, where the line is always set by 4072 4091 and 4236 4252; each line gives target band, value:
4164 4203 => 3.6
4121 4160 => 2.5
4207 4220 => 0.7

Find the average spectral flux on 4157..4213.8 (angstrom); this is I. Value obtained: 11.1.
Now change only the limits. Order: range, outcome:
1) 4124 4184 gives 11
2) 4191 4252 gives 11.4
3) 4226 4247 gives 11.6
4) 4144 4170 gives 10.9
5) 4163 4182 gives 10.9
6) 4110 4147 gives 11.3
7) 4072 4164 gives 11.2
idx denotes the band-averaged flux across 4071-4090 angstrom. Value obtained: 11.3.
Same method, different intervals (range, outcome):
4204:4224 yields 11.7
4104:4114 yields 11.1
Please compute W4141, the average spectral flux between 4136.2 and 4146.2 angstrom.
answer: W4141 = 11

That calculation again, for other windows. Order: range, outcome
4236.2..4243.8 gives 12.4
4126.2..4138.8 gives 11.2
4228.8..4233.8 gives 11.1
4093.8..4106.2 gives 10.8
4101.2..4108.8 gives 10.7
